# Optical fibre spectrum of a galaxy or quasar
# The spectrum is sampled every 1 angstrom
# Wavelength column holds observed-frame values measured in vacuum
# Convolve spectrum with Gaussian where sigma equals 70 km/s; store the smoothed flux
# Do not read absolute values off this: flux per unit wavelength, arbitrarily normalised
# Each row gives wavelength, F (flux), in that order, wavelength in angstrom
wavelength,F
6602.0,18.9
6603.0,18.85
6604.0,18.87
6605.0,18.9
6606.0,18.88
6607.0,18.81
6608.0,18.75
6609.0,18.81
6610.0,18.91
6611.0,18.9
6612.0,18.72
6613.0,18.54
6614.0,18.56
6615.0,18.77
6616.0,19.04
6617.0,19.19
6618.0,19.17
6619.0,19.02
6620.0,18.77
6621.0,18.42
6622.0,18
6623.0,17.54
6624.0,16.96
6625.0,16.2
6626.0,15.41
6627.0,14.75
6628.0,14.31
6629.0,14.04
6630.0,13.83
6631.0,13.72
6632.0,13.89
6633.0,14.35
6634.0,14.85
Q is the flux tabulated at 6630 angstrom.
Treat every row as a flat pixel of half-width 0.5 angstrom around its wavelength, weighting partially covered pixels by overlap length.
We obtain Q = 13.83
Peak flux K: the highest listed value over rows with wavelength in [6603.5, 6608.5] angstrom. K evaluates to 18.9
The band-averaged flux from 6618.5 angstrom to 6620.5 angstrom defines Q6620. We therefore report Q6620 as 18.9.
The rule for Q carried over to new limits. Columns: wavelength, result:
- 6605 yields 18.9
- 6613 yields 18.54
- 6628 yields 14.31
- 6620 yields 18.77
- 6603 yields 18.85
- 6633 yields 14.35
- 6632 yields 13.89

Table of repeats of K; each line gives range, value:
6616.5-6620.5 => 19.19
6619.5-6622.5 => 18.77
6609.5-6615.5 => 18.91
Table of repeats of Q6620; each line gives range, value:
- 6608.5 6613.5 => 18.8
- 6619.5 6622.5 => 18.4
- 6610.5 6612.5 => 18.8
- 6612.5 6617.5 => 18.8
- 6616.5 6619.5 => 19.1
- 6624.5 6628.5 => 15.2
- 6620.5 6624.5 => 17.7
